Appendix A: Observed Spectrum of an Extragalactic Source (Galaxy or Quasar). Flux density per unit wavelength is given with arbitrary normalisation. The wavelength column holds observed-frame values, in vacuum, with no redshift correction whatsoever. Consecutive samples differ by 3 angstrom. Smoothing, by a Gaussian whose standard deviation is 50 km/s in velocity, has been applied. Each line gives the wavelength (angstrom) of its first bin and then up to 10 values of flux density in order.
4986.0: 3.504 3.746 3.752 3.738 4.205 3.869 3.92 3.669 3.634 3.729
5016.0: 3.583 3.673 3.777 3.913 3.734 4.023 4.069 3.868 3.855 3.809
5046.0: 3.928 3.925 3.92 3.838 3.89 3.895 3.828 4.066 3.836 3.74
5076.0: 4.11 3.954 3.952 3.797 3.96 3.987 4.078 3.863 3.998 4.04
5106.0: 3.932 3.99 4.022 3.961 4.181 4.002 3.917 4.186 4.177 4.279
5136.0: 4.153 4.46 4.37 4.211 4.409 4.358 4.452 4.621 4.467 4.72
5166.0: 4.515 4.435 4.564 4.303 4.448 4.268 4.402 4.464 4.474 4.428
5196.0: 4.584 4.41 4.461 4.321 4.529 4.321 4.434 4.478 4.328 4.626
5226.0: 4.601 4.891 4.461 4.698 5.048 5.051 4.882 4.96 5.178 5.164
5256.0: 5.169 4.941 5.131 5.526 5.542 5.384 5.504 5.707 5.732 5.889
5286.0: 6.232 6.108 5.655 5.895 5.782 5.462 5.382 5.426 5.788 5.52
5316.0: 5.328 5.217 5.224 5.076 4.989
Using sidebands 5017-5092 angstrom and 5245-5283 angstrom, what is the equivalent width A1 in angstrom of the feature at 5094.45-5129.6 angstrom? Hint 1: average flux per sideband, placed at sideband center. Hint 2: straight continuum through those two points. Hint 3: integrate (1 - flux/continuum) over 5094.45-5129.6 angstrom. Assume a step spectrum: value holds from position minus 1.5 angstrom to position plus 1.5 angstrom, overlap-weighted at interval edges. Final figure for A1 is 2.2 angstrom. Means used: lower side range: 3.89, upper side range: 5.34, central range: 4.02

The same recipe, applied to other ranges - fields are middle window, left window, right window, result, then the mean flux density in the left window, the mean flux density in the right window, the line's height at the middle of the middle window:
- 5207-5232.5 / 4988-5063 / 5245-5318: 2.93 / 3.84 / 5.51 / 5.11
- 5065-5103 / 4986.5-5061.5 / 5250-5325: 2.41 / 3.83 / 5.51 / 4.22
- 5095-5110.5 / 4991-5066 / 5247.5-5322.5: 1.28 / 3.84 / 5.51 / 4.33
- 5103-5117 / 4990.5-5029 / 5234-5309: 1.34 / 3.78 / 5.43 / 4.41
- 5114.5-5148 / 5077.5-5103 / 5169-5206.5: -0.29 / 3.95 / 4.43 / 4.15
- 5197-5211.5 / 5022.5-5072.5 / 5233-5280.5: 1.36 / 3.89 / 5.21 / 4.88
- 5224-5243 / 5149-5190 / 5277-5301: 1.54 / 4.46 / 5.86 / 5.21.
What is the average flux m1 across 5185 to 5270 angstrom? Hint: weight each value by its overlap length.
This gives 4.76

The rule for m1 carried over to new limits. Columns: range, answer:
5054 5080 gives 3.91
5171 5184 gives 4.39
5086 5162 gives 4.16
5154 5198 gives 4.48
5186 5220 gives 4.44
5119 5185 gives 4.35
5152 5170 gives 4.53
